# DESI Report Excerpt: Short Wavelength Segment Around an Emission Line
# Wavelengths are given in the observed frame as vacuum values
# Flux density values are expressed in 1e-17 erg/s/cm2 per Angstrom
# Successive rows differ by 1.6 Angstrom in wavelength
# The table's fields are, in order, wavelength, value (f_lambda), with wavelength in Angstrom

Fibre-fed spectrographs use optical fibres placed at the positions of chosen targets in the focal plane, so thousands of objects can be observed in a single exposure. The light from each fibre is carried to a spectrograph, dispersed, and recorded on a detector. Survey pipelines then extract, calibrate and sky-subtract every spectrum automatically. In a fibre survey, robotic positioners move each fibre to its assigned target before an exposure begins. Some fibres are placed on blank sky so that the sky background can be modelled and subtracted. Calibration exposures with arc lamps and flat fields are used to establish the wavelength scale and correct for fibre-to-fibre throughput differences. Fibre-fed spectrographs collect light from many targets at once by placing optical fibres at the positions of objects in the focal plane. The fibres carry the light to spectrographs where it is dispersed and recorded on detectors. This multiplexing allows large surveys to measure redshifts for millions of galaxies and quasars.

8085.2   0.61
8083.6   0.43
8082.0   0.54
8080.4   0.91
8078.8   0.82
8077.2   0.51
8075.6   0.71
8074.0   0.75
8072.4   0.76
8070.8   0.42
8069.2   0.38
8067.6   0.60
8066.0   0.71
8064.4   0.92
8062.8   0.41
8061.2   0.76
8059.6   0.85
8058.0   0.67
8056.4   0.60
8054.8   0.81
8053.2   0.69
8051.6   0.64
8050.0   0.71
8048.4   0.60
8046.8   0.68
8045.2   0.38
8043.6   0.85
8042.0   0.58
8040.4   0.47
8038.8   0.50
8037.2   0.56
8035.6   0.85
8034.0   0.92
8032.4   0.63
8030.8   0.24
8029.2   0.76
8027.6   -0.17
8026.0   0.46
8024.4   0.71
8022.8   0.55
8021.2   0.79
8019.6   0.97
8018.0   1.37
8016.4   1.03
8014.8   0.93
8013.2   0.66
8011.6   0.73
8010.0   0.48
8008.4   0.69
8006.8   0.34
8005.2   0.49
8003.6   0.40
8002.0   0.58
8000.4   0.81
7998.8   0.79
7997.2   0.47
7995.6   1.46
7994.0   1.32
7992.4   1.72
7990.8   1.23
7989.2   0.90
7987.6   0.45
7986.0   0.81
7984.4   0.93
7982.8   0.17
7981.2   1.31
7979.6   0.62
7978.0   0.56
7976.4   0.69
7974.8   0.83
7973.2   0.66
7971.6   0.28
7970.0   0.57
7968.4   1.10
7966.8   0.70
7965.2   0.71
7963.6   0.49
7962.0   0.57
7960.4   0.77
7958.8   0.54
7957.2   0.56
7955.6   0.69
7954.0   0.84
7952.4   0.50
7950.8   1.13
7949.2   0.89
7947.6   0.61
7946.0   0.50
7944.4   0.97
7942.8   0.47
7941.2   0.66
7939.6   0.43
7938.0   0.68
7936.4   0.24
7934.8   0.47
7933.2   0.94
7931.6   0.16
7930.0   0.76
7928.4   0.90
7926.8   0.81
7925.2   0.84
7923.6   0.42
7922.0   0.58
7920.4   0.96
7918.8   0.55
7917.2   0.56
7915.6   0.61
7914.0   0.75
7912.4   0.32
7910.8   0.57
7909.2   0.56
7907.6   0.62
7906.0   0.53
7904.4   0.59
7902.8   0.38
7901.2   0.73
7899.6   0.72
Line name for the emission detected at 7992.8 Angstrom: H-alpha 6563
